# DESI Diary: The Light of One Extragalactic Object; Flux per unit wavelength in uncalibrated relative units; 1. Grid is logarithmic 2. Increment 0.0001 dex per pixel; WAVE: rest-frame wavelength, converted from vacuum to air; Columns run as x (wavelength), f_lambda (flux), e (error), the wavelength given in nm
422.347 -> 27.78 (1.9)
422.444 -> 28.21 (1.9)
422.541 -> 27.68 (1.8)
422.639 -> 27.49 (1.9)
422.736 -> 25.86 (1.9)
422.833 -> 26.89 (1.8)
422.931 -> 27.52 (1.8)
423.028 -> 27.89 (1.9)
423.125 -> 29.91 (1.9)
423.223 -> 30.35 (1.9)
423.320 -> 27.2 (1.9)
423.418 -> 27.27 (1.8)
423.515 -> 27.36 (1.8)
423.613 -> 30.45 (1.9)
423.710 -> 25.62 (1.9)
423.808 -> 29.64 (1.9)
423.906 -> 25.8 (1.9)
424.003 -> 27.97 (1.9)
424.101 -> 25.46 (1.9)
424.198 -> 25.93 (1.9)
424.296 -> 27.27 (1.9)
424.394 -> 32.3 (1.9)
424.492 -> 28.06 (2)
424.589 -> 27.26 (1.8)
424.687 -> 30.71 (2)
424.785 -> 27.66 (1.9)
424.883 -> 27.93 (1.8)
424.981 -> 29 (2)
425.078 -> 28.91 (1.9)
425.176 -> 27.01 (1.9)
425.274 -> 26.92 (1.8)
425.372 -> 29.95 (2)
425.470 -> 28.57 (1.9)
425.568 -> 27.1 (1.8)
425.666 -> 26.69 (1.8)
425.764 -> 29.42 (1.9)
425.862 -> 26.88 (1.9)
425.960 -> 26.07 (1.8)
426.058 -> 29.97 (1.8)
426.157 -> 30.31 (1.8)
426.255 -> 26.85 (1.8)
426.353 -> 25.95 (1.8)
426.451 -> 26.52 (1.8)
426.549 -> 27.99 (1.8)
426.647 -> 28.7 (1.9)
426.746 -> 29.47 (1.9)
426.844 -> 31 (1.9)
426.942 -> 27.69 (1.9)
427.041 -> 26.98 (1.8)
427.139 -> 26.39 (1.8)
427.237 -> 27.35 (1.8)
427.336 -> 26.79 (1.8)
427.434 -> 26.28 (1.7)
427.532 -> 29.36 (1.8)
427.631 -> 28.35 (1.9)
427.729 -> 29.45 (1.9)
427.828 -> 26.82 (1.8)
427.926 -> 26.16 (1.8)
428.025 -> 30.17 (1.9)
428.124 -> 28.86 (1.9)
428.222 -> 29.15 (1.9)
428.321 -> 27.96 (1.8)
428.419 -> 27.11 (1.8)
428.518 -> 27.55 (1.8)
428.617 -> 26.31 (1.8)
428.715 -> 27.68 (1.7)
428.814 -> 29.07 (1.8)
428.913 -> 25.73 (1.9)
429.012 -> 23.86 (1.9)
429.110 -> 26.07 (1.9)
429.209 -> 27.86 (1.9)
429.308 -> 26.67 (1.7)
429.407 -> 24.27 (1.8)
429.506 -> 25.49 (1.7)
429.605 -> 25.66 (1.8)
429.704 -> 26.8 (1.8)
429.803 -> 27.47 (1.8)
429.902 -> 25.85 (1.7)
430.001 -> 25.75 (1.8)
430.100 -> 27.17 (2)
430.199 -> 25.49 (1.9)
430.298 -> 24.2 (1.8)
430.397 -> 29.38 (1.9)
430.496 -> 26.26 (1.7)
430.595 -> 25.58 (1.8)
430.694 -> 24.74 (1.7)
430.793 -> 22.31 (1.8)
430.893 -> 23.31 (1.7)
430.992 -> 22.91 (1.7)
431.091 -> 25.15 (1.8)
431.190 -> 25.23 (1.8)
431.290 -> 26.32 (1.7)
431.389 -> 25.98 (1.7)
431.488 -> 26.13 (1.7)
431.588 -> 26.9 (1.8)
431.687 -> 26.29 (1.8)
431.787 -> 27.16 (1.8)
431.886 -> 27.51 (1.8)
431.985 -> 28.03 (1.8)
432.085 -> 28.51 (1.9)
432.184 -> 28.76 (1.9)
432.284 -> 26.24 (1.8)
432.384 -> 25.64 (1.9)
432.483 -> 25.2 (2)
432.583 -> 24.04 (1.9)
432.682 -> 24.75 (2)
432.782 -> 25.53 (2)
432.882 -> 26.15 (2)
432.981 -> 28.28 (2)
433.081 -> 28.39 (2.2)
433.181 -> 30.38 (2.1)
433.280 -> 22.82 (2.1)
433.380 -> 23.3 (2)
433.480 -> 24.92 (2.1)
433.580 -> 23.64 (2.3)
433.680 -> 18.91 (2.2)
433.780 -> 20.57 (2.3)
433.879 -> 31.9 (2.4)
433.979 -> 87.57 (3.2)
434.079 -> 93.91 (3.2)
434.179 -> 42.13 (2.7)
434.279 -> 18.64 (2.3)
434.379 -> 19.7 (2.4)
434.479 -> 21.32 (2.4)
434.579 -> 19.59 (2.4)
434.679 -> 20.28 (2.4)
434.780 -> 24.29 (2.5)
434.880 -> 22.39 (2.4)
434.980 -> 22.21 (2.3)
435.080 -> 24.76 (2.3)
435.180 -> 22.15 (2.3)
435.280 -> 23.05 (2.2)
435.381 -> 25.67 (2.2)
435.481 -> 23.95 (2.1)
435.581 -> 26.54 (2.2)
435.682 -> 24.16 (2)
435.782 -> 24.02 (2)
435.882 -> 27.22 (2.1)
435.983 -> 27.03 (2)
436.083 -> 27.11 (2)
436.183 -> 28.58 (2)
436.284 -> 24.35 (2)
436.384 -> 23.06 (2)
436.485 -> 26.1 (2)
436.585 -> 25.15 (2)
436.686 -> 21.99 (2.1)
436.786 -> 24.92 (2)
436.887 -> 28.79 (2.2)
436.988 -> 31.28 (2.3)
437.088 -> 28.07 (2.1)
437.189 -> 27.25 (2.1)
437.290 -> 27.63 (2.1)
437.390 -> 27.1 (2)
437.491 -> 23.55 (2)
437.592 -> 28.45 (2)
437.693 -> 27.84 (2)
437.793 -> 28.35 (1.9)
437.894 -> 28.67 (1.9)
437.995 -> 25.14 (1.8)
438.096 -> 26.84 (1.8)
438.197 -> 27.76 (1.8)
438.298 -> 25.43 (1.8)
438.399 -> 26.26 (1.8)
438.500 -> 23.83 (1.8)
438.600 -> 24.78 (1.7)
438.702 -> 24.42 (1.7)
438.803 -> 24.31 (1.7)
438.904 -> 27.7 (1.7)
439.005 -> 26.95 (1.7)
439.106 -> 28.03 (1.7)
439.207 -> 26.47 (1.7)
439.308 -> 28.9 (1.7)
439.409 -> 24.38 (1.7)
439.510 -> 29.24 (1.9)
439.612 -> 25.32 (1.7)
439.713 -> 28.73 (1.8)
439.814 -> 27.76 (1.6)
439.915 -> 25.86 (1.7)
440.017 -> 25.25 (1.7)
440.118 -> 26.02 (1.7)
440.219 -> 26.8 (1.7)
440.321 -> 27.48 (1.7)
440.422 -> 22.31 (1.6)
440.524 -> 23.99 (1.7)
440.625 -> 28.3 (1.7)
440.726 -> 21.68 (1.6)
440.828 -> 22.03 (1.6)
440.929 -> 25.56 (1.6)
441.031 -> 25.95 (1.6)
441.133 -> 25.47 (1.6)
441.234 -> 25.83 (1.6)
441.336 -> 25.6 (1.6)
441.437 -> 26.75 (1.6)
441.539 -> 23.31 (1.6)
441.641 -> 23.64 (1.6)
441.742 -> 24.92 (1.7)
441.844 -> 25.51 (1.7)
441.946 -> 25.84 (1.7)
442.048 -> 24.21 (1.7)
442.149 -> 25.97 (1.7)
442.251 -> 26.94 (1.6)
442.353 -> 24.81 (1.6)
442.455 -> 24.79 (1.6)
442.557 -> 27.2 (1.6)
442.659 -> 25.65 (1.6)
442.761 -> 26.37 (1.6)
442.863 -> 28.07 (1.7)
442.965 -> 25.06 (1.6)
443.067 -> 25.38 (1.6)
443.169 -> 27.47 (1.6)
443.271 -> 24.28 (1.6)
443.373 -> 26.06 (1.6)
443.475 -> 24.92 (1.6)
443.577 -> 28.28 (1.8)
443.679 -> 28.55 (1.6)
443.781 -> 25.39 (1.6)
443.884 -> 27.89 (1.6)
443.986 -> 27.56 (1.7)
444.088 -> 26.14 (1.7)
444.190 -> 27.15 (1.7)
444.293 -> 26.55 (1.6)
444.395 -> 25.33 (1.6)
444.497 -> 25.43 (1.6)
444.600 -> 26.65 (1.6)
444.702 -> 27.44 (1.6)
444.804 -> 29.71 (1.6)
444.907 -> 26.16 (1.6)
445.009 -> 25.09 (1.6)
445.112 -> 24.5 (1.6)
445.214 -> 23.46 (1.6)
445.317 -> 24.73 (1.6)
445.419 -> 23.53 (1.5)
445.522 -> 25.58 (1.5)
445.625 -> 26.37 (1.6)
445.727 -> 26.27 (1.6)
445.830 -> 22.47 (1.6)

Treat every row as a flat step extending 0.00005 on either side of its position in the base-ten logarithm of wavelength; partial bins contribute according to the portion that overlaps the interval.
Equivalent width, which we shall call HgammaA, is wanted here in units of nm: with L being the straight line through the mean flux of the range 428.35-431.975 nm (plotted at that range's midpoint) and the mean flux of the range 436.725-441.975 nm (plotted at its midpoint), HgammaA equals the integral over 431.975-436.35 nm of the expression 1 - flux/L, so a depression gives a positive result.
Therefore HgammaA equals -0.33 nm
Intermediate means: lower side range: 26.1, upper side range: 26.2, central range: 28.1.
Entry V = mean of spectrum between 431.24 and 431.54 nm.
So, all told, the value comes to 26.1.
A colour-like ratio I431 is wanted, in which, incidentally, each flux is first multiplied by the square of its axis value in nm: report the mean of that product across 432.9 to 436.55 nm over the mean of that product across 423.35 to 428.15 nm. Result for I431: 1.1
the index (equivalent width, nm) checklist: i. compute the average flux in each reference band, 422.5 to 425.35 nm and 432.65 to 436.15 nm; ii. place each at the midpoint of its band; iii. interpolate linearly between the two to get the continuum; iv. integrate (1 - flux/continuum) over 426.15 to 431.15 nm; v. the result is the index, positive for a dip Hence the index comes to 0.24 nm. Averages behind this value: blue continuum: 27.9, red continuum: 28.5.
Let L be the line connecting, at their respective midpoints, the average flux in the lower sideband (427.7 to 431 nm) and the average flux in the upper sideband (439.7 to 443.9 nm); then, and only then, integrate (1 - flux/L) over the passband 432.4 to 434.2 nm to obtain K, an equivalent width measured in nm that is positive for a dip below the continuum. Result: -0.48 nm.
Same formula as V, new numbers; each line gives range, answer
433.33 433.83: 22.3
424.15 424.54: 28.3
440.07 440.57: 25.3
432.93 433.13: 28.4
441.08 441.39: 25.7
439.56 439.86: 27.2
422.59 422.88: 26.8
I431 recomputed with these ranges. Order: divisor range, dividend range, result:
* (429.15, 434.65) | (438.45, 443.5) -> 0.96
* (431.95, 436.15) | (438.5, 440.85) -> 0.94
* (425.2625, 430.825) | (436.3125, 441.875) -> 1.01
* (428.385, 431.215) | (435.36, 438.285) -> 1.05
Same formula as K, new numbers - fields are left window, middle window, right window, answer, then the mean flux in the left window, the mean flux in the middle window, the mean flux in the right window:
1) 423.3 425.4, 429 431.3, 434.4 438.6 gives 0.10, 28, 25.6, 25.4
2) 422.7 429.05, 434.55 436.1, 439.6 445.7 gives 0.16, 27.9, 24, 25.8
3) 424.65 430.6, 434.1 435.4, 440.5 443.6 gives 0.07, 27.5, 25.1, 25.5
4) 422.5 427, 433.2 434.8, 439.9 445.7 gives -0.32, 28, 32.2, 25.7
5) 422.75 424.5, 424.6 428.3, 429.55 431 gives -0.16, 27.9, 28.1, 25.6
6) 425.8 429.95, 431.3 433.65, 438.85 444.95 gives 0.07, 27.4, 26.2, 26.1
